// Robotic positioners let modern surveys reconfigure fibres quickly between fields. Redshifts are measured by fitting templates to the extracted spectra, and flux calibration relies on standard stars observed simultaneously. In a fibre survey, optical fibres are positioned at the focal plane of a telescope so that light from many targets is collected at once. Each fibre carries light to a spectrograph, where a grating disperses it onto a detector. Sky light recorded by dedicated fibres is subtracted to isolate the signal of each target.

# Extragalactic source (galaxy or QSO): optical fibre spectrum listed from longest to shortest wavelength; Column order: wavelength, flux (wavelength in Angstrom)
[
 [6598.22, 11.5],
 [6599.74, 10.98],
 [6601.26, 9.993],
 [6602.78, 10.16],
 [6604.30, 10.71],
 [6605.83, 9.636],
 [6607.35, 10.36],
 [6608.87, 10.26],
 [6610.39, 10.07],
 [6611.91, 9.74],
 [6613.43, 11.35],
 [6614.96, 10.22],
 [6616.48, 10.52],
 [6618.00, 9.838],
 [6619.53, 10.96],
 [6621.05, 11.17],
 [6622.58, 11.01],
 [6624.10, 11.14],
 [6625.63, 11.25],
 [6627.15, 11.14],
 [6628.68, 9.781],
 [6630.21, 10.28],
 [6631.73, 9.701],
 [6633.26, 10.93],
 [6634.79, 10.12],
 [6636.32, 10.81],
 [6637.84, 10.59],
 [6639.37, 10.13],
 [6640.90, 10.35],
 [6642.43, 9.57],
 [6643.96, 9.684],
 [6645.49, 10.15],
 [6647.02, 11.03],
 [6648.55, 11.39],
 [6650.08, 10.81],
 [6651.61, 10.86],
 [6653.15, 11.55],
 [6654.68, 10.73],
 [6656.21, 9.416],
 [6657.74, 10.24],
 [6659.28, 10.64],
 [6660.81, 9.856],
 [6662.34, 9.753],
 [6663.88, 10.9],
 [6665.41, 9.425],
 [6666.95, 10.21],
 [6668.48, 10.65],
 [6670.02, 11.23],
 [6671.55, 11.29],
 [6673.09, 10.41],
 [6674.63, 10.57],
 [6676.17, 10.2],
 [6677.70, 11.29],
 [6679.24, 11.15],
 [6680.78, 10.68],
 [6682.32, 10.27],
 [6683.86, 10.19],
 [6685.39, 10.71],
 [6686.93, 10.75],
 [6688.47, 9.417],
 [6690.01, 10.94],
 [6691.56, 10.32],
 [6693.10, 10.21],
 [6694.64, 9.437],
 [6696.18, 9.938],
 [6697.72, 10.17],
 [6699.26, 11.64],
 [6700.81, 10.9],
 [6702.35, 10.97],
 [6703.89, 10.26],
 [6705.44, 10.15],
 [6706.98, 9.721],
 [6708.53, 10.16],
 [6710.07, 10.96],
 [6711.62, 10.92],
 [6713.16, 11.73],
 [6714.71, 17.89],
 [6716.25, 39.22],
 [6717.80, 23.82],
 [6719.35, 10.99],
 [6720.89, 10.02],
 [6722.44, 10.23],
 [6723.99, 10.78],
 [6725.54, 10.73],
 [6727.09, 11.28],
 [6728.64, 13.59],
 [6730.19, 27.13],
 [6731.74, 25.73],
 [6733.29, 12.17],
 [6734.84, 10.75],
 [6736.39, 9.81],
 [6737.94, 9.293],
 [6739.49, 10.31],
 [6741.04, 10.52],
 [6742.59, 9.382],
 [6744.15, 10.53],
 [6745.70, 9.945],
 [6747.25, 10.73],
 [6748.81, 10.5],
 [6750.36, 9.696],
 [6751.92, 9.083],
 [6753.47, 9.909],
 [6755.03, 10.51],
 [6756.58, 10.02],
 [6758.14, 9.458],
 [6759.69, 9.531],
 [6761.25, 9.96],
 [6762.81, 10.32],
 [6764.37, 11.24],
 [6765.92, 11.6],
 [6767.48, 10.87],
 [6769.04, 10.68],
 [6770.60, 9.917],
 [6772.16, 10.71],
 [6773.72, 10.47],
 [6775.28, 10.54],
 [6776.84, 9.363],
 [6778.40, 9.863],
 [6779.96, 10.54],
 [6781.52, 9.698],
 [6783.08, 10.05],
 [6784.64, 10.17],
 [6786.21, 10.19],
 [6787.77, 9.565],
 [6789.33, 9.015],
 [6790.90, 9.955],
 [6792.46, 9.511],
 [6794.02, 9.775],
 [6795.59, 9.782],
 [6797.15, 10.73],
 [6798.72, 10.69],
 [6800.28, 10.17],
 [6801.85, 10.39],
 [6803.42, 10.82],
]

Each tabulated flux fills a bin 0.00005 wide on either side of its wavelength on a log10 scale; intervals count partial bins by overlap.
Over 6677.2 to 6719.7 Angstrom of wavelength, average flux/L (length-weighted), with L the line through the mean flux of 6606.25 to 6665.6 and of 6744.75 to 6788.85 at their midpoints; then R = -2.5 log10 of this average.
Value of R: -0.19 mag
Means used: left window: 10.5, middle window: 12.3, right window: 10.2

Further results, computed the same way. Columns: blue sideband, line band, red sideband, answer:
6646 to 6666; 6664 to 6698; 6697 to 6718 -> 0.16 mag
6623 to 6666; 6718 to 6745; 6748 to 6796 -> -0.24 mag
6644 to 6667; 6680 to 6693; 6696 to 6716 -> 0.10 mag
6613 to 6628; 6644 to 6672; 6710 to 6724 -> 0.22 mag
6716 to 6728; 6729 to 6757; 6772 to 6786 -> 0.10 mag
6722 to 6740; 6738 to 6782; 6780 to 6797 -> 0.14 mag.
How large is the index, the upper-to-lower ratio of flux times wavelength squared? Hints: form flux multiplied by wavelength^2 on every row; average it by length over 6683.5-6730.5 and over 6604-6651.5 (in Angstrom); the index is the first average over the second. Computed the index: 1.24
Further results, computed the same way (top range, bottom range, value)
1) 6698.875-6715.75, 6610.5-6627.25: 1.13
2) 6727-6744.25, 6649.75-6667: 1.34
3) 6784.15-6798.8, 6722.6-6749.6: 0.81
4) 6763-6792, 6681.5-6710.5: 1.01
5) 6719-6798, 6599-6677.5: 1.08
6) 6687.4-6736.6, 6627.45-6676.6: 1.29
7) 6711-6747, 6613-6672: 1.38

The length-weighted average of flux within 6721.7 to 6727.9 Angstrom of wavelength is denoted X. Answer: 10.8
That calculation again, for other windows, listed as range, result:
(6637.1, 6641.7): 10.3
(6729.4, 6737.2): 17.1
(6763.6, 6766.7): 11.4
